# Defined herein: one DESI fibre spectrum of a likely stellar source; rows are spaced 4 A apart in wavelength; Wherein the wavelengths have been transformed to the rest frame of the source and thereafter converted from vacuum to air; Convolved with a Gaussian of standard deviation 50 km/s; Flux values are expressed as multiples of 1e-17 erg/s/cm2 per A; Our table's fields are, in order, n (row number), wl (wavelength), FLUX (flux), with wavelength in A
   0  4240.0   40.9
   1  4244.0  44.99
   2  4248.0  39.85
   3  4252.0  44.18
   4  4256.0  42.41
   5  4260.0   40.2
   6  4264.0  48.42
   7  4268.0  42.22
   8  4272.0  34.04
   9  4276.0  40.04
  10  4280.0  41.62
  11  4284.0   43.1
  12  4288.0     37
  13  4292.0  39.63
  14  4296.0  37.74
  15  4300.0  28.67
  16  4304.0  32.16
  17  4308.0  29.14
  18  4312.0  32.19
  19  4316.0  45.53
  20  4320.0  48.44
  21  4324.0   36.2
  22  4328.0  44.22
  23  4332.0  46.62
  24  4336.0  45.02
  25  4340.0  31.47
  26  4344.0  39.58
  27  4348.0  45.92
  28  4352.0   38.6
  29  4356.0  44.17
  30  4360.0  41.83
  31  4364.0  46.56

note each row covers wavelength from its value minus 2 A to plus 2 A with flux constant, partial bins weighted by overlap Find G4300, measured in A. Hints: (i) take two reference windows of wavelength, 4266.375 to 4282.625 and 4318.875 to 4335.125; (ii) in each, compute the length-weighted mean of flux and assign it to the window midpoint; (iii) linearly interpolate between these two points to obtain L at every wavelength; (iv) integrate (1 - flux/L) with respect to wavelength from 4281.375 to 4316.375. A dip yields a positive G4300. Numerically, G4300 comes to 4.8 A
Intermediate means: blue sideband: 39.6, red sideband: 43.7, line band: 35.8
